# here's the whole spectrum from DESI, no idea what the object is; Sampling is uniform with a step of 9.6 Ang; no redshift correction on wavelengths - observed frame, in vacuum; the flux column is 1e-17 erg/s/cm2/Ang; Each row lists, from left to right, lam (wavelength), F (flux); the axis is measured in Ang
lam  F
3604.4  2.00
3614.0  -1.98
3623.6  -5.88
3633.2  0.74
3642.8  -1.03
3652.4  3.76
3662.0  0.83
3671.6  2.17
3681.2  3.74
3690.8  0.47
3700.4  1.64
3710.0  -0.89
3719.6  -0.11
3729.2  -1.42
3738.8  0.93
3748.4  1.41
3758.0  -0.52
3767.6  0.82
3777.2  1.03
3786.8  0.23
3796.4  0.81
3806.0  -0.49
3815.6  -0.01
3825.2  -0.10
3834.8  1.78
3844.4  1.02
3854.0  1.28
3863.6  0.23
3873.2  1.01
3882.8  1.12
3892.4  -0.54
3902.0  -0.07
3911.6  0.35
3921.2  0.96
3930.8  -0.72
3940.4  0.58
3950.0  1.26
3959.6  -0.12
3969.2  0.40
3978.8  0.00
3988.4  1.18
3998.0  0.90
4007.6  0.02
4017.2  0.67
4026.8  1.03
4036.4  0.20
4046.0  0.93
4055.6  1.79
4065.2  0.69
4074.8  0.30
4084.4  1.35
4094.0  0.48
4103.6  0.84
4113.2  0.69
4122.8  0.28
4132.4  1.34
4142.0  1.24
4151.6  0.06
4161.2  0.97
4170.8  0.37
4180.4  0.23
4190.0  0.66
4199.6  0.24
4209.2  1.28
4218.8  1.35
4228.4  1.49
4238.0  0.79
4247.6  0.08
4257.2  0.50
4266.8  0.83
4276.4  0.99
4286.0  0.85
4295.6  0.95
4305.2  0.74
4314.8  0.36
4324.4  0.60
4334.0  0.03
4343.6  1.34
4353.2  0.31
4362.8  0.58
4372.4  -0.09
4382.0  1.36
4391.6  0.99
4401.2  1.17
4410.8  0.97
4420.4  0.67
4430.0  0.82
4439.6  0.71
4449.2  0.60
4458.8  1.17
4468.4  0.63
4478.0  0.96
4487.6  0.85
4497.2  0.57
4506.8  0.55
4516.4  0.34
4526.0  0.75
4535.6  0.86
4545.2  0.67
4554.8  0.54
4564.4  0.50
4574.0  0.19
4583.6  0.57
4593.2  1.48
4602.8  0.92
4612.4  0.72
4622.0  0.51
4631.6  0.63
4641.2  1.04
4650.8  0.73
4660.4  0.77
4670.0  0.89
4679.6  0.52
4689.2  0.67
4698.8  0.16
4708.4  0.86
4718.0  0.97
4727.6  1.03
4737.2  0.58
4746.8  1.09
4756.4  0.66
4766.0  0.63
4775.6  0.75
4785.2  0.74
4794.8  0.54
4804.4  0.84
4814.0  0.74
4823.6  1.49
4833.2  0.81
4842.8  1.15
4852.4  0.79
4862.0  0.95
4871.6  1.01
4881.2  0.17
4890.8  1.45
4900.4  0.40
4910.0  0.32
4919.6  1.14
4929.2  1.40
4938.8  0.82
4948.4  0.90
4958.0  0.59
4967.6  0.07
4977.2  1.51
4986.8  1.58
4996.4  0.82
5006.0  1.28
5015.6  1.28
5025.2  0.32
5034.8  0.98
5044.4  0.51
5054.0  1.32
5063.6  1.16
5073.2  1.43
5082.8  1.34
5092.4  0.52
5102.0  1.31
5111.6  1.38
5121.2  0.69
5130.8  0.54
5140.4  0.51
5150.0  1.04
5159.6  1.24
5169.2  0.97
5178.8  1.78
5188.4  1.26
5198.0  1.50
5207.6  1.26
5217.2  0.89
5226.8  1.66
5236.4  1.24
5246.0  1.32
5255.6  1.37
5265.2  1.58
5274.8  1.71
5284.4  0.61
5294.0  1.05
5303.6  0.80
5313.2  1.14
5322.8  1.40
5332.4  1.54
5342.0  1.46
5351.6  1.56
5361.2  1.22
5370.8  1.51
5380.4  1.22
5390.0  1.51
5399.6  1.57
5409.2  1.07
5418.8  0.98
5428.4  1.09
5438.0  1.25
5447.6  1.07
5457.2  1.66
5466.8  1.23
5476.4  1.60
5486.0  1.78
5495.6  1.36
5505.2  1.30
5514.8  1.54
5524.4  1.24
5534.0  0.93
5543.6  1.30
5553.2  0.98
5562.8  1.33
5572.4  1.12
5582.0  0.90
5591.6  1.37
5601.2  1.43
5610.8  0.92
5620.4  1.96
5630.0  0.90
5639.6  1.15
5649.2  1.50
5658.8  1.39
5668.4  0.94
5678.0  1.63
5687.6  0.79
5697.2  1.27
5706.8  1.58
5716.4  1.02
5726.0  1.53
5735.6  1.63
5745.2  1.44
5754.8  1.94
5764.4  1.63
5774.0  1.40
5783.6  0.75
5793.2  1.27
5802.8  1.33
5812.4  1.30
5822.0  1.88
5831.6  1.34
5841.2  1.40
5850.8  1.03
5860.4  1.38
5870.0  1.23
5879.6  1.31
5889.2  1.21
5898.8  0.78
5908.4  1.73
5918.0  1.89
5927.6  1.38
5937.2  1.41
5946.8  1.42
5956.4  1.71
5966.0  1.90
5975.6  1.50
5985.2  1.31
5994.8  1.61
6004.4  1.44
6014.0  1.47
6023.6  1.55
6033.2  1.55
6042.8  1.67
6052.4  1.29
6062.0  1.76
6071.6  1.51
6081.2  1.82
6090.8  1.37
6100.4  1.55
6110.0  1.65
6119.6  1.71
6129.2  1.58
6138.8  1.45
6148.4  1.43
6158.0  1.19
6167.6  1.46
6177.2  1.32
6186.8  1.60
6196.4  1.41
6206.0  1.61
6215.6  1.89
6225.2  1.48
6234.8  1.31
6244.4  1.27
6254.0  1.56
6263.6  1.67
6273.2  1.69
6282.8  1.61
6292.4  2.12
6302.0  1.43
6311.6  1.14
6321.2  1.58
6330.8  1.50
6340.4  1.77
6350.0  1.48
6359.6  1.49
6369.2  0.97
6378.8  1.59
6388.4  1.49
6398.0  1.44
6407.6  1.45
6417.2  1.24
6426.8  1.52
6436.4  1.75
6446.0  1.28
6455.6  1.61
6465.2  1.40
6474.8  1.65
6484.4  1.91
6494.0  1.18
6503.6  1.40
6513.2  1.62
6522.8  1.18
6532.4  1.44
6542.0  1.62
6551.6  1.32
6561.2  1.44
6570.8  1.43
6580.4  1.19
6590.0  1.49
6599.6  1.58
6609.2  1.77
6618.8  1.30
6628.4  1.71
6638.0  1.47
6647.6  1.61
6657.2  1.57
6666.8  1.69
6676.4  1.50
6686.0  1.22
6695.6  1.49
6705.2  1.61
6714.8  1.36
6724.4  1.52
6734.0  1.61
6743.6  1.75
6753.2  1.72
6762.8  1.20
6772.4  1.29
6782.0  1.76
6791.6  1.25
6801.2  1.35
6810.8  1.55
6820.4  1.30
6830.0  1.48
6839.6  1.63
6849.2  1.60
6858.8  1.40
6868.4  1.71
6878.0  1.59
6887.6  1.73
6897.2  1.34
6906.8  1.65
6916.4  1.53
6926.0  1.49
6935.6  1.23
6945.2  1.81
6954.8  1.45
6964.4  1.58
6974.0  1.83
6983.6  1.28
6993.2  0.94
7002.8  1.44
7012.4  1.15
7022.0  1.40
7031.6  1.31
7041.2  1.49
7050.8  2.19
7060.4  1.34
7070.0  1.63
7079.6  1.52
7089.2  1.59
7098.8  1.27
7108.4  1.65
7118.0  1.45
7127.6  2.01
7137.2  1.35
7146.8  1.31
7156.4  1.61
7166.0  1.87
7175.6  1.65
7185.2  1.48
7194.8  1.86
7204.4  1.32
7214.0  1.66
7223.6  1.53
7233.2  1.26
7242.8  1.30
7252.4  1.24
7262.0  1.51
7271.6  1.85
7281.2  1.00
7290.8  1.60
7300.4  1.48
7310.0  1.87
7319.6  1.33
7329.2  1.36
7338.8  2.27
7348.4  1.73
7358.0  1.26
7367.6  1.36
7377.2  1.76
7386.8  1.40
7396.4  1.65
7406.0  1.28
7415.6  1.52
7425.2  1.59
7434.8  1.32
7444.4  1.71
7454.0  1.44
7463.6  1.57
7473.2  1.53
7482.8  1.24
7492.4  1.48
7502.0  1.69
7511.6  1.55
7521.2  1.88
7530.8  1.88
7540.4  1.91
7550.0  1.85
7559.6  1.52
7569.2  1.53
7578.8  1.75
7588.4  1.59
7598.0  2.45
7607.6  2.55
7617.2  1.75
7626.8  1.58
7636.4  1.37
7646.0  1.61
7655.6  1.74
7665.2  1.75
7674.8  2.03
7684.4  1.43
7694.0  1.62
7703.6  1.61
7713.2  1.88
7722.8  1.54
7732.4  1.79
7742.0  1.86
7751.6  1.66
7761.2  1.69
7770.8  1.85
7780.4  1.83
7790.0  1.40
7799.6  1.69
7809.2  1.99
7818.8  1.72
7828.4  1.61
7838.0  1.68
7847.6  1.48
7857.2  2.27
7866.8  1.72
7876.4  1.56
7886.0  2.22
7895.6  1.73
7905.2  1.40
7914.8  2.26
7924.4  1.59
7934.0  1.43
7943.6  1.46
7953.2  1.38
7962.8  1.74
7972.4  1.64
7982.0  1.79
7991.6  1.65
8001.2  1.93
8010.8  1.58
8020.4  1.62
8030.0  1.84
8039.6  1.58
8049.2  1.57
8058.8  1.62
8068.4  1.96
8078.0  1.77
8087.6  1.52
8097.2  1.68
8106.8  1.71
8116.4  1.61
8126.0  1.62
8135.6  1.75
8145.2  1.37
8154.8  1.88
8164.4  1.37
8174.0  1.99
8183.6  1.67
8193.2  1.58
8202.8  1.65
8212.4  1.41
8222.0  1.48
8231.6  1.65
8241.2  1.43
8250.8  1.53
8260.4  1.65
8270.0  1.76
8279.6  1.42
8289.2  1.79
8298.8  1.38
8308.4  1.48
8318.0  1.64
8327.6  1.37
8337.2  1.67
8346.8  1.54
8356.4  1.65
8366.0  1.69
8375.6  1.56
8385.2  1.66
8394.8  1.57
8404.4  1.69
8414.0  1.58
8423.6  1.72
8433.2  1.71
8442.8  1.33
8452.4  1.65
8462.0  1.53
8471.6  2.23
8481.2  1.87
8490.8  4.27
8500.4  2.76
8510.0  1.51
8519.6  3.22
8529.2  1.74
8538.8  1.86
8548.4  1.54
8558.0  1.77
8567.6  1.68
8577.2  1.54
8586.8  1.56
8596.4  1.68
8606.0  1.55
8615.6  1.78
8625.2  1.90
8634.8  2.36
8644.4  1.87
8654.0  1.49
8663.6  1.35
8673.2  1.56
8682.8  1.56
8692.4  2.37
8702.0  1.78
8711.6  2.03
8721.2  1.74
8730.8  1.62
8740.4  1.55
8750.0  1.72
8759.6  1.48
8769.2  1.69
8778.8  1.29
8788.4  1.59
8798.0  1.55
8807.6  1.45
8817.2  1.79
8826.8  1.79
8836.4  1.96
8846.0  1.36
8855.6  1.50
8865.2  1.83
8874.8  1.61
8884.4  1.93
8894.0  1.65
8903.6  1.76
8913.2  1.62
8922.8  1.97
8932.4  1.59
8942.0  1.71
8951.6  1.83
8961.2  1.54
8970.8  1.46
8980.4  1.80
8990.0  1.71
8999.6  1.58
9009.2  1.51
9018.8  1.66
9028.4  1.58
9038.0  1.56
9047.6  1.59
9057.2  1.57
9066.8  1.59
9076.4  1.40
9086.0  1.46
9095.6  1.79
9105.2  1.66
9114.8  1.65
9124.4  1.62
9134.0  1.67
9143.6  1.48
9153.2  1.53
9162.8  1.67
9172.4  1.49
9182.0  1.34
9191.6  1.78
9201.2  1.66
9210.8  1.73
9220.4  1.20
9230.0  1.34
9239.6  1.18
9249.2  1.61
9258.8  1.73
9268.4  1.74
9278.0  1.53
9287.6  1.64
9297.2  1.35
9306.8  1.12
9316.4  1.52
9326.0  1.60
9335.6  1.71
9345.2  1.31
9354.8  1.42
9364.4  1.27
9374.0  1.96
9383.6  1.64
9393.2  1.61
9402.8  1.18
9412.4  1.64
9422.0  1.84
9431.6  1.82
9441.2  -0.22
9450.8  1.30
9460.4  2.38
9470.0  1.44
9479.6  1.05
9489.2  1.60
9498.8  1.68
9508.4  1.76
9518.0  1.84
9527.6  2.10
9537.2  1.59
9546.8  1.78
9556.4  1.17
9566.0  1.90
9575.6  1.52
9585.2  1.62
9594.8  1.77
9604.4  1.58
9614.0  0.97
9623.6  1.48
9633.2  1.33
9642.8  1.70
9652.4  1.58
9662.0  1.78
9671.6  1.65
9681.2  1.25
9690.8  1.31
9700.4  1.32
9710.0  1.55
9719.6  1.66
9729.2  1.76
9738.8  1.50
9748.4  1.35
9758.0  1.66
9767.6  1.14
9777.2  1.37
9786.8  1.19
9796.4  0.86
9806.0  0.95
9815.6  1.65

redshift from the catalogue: 0.294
